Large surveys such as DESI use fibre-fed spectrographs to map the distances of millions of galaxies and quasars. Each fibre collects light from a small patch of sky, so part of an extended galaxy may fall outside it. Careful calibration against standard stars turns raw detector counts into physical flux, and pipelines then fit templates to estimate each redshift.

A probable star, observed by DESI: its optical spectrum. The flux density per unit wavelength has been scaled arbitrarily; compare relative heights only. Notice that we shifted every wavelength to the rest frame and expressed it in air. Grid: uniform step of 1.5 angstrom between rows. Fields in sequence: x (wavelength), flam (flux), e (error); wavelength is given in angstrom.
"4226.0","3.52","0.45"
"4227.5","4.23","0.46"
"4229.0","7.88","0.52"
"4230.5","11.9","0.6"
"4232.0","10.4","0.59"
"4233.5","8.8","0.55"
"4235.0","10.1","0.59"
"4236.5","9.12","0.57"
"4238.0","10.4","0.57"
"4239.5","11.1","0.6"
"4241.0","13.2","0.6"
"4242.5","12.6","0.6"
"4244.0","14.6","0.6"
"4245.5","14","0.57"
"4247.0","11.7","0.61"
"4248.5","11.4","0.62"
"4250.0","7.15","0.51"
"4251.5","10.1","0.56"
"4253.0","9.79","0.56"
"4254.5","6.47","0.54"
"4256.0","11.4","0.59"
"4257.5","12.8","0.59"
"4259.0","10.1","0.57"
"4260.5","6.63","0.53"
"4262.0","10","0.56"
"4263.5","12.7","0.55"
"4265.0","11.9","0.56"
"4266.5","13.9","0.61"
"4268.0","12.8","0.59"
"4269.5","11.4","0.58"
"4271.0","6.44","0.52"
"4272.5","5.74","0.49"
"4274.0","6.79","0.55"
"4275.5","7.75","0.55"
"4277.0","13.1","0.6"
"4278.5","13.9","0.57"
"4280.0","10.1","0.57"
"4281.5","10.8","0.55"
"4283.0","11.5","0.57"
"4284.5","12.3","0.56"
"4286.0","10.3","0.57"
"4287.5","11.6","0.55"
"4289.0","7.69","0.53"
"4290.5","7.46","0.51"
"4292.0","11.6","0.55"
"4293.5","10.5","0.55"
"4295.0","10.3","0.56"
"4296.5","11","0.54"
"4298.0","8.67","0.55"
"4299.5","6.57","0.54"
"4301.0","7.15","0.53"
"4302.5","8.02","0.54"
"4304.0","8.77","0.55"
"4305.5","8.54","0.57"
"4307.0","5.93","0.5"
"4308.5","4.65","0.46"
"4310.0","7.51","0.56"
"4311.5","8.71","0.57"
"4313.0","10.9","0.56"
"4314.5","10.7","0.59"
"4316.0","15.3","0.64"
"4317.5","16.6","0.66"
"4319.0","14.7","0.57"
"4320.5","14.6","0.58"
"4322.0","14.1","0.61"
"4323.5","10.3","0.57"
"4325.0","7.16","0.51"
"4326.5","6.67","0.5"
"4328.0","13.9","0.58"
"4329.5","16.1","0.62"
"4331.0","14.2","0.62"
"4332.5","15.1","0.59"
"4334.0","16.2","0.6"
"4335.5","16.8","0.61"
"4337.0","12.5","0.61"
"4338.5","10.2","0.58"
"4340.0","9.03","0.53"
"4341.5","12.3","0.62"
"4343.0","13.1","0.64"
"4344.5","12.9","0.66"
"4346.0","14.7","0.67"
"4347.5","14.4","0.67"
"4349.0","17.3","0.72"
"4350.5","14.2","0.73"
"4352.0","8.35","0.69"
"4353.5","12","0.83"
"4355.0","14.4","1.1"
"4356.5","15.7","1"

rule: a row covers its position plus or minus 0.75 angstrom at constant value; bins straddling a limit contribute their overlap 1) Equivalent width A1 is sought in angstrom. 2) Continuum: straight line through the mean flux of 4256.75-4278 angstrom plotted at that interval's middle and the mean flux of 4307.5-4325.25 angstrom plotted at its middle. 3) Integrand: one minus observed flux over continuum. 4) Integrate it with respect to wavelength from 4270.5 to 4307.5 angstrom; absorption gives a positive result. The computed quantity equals 4.6 angstrom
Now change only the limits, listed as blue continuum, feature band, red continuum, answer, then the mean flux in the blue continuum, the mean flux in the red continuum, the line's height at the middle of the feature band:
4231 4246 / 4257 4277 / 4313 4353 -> 3.2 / 11.4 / 13.1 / 11.9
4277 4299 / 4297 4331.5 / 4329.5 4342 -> 5.3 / 10.6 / 13.5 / 12.2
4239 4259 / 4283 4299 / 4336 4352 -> 2.4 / 11.2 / 12.9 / 12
